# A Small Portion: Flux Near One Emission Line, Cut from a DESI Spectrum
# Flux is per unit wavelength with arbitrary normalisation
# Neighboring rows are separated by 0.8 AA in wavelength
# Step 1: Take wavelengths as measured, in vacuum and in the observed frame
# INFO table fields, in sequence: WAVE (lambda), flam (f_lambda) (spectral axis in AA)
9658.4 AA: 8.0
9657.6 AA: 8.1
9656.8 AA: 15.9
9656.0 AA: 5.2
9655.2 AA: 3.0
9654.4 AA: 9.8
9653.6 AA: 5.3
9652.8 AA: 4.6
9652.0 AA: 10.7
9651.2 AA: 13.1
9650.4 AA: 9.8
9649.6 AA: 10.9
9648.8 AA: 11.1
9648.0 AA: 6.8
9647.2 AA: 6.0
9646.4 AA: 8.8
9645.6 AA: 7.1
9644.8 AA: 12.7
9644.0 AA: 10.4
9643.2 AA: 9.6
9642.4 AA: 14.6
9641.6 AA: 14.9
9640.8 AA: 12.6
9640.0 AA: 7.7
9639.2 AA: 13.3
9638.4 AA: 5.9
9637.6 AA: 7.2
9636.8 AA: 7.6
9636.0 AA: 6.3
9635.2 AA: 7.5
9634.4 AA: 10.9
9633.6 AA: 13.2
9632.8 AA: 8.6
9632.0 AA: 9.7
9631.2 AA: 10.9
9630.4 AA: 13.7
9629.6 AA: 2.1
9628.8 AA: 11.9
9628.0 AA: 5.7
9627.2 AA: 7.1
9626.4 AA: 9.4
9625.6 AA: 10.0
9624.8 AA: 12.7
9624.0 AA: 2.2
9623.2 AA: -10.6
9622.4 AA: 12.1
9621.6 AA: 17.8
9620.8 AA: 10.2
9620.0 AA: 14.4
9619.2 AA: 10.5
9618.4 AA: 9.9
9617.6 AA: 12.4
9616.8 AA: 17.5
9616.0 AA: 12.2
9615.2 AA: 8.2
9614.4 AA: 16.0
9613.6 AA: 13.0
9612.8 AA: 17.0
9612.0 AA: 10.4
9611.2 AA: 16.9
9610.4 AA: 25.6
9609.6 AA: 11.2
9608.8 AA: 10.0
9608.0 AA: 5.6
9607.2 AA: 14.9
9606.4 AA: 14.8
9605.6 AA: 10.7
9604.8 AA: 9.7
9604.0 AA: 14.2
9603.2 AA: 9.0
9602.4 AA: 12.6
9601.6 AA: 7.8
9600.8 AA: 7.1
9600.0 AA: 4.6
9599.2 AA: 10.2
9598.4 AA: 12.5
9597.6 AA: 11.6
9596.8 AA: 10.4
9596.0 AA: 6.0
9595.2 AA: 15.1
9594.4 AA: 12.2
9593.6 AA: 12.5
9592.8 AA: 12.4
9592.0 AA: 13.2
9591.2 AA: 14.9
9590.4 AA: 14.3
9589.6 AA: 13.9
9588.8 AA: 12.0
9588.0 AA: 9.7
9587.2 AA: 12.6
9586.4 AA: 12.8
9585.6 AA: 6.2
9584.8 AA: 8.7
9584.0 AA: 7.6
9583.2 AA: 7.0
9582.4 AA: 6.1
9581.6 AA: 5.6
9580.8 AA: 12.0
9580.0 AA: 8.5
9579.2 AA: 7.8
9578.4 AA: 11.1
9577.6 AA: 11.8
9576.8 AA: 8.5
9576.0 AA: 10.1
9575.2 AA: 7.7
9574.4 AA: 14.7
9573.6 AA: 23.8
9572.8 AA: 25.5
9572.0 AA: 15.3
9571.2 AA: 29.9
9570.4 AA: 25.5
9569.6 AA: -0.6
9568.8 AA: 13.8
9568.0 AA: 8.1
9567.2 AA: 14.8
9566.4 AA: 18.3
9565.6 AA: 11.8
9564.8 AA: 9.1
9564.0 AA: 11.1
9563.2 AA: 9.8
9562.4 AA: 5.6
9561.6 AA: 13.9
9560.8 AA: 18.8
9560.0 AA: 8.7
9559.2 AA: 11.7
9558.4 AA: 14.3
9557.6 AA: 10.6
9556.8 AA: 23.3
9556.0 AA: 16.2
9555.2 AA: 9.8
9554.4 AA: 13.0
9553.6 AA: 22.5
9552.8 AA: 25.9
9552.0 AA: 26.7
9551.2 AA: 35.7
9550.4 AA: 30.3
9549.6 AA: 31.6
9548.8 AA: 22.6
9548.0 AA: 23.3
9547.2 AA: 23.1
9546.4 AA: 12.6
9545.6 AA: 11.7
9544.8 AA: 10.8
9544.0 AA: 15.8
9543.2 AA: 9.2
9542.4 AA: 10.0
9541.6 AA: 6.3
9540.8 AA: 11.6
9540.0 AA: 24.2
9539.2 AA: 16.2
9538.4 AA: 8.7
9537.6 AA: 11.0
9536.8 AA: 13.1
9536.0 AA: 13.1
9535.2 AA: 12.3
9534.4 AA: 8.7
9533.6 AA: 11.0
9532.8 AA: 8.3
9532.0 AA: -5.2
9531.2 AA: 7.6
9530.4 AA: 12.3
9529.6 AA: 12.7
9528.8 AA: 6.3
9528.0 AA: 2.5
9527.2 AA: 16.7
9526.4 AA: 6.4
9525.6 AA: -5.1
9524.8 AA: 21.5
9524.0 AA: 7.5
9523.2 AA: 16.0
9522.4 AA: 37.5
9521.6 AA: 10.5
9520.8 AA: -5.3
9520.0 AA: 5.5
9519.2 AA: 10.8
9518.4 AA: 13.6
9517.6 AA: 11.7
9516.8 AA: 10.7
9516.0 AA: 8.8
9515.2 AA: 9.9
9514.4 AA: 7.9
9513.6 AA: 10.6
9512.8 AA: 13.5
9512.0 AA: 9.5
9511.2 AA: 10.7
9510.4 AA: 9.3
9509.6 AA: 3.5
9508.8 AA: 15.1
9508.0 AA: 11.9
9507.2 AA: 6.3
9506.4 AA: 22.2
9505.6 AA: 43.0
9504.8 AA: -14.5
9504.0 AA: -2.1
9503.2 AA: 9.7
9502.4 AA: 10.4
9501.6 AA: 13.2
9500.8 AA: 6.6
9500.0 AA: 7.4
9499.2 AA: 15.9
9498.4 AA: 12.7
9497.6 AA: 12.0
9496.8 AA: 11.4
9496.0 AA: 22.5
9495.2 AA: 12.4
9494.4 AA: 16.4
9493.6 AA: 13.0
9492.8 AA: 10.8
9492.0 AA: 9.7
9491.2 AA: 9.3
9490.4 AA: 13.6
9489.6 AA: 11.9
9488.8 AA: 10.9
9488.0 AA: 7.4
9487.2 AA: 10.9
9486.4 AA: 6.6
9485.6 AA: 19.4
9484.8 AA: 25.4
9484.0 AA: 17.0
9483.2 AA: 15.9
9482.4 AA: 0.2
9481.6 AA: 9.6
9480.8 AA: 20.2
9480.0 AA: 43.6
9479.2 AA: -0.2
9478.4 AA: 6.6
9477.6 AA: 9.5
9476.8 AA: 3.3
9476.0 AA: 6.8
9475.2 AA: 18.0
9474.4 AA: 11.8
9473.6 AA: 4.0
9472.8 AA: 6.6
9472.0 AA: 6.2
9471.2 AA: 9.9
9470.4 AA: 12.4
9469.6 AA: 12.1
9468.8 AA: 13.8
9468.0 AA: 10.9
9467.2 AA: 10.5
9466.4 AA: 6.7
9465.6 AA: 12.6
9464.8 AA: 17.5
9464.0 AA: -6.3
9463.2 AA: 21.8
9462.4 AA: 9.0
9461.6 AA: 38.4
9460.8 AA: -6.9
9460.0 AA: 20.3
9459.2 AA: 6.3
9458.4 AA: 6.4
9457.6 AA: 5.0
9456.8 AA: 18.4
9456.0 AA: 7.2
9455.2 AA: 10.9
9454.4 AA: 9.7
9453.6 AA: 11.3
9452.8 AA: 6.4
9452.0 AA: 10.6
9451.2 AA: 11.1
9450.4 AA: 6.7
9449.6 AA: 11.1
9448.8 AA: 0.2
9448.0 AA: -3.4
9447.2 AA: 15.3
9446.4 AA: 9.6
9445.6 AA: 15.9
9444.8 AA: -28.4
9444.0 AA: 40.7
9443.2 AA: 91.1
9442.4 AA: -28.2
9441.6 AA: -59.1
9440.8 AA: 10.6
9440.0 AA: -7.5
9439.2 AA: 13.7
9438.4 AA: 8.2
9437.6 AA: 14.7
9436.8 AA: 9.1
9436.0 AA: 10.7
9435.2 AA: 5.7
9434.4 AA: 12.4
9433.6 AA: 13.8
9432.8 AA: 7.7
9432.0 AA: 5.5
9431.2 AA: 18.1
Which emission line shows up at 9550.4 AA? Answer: [S II]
